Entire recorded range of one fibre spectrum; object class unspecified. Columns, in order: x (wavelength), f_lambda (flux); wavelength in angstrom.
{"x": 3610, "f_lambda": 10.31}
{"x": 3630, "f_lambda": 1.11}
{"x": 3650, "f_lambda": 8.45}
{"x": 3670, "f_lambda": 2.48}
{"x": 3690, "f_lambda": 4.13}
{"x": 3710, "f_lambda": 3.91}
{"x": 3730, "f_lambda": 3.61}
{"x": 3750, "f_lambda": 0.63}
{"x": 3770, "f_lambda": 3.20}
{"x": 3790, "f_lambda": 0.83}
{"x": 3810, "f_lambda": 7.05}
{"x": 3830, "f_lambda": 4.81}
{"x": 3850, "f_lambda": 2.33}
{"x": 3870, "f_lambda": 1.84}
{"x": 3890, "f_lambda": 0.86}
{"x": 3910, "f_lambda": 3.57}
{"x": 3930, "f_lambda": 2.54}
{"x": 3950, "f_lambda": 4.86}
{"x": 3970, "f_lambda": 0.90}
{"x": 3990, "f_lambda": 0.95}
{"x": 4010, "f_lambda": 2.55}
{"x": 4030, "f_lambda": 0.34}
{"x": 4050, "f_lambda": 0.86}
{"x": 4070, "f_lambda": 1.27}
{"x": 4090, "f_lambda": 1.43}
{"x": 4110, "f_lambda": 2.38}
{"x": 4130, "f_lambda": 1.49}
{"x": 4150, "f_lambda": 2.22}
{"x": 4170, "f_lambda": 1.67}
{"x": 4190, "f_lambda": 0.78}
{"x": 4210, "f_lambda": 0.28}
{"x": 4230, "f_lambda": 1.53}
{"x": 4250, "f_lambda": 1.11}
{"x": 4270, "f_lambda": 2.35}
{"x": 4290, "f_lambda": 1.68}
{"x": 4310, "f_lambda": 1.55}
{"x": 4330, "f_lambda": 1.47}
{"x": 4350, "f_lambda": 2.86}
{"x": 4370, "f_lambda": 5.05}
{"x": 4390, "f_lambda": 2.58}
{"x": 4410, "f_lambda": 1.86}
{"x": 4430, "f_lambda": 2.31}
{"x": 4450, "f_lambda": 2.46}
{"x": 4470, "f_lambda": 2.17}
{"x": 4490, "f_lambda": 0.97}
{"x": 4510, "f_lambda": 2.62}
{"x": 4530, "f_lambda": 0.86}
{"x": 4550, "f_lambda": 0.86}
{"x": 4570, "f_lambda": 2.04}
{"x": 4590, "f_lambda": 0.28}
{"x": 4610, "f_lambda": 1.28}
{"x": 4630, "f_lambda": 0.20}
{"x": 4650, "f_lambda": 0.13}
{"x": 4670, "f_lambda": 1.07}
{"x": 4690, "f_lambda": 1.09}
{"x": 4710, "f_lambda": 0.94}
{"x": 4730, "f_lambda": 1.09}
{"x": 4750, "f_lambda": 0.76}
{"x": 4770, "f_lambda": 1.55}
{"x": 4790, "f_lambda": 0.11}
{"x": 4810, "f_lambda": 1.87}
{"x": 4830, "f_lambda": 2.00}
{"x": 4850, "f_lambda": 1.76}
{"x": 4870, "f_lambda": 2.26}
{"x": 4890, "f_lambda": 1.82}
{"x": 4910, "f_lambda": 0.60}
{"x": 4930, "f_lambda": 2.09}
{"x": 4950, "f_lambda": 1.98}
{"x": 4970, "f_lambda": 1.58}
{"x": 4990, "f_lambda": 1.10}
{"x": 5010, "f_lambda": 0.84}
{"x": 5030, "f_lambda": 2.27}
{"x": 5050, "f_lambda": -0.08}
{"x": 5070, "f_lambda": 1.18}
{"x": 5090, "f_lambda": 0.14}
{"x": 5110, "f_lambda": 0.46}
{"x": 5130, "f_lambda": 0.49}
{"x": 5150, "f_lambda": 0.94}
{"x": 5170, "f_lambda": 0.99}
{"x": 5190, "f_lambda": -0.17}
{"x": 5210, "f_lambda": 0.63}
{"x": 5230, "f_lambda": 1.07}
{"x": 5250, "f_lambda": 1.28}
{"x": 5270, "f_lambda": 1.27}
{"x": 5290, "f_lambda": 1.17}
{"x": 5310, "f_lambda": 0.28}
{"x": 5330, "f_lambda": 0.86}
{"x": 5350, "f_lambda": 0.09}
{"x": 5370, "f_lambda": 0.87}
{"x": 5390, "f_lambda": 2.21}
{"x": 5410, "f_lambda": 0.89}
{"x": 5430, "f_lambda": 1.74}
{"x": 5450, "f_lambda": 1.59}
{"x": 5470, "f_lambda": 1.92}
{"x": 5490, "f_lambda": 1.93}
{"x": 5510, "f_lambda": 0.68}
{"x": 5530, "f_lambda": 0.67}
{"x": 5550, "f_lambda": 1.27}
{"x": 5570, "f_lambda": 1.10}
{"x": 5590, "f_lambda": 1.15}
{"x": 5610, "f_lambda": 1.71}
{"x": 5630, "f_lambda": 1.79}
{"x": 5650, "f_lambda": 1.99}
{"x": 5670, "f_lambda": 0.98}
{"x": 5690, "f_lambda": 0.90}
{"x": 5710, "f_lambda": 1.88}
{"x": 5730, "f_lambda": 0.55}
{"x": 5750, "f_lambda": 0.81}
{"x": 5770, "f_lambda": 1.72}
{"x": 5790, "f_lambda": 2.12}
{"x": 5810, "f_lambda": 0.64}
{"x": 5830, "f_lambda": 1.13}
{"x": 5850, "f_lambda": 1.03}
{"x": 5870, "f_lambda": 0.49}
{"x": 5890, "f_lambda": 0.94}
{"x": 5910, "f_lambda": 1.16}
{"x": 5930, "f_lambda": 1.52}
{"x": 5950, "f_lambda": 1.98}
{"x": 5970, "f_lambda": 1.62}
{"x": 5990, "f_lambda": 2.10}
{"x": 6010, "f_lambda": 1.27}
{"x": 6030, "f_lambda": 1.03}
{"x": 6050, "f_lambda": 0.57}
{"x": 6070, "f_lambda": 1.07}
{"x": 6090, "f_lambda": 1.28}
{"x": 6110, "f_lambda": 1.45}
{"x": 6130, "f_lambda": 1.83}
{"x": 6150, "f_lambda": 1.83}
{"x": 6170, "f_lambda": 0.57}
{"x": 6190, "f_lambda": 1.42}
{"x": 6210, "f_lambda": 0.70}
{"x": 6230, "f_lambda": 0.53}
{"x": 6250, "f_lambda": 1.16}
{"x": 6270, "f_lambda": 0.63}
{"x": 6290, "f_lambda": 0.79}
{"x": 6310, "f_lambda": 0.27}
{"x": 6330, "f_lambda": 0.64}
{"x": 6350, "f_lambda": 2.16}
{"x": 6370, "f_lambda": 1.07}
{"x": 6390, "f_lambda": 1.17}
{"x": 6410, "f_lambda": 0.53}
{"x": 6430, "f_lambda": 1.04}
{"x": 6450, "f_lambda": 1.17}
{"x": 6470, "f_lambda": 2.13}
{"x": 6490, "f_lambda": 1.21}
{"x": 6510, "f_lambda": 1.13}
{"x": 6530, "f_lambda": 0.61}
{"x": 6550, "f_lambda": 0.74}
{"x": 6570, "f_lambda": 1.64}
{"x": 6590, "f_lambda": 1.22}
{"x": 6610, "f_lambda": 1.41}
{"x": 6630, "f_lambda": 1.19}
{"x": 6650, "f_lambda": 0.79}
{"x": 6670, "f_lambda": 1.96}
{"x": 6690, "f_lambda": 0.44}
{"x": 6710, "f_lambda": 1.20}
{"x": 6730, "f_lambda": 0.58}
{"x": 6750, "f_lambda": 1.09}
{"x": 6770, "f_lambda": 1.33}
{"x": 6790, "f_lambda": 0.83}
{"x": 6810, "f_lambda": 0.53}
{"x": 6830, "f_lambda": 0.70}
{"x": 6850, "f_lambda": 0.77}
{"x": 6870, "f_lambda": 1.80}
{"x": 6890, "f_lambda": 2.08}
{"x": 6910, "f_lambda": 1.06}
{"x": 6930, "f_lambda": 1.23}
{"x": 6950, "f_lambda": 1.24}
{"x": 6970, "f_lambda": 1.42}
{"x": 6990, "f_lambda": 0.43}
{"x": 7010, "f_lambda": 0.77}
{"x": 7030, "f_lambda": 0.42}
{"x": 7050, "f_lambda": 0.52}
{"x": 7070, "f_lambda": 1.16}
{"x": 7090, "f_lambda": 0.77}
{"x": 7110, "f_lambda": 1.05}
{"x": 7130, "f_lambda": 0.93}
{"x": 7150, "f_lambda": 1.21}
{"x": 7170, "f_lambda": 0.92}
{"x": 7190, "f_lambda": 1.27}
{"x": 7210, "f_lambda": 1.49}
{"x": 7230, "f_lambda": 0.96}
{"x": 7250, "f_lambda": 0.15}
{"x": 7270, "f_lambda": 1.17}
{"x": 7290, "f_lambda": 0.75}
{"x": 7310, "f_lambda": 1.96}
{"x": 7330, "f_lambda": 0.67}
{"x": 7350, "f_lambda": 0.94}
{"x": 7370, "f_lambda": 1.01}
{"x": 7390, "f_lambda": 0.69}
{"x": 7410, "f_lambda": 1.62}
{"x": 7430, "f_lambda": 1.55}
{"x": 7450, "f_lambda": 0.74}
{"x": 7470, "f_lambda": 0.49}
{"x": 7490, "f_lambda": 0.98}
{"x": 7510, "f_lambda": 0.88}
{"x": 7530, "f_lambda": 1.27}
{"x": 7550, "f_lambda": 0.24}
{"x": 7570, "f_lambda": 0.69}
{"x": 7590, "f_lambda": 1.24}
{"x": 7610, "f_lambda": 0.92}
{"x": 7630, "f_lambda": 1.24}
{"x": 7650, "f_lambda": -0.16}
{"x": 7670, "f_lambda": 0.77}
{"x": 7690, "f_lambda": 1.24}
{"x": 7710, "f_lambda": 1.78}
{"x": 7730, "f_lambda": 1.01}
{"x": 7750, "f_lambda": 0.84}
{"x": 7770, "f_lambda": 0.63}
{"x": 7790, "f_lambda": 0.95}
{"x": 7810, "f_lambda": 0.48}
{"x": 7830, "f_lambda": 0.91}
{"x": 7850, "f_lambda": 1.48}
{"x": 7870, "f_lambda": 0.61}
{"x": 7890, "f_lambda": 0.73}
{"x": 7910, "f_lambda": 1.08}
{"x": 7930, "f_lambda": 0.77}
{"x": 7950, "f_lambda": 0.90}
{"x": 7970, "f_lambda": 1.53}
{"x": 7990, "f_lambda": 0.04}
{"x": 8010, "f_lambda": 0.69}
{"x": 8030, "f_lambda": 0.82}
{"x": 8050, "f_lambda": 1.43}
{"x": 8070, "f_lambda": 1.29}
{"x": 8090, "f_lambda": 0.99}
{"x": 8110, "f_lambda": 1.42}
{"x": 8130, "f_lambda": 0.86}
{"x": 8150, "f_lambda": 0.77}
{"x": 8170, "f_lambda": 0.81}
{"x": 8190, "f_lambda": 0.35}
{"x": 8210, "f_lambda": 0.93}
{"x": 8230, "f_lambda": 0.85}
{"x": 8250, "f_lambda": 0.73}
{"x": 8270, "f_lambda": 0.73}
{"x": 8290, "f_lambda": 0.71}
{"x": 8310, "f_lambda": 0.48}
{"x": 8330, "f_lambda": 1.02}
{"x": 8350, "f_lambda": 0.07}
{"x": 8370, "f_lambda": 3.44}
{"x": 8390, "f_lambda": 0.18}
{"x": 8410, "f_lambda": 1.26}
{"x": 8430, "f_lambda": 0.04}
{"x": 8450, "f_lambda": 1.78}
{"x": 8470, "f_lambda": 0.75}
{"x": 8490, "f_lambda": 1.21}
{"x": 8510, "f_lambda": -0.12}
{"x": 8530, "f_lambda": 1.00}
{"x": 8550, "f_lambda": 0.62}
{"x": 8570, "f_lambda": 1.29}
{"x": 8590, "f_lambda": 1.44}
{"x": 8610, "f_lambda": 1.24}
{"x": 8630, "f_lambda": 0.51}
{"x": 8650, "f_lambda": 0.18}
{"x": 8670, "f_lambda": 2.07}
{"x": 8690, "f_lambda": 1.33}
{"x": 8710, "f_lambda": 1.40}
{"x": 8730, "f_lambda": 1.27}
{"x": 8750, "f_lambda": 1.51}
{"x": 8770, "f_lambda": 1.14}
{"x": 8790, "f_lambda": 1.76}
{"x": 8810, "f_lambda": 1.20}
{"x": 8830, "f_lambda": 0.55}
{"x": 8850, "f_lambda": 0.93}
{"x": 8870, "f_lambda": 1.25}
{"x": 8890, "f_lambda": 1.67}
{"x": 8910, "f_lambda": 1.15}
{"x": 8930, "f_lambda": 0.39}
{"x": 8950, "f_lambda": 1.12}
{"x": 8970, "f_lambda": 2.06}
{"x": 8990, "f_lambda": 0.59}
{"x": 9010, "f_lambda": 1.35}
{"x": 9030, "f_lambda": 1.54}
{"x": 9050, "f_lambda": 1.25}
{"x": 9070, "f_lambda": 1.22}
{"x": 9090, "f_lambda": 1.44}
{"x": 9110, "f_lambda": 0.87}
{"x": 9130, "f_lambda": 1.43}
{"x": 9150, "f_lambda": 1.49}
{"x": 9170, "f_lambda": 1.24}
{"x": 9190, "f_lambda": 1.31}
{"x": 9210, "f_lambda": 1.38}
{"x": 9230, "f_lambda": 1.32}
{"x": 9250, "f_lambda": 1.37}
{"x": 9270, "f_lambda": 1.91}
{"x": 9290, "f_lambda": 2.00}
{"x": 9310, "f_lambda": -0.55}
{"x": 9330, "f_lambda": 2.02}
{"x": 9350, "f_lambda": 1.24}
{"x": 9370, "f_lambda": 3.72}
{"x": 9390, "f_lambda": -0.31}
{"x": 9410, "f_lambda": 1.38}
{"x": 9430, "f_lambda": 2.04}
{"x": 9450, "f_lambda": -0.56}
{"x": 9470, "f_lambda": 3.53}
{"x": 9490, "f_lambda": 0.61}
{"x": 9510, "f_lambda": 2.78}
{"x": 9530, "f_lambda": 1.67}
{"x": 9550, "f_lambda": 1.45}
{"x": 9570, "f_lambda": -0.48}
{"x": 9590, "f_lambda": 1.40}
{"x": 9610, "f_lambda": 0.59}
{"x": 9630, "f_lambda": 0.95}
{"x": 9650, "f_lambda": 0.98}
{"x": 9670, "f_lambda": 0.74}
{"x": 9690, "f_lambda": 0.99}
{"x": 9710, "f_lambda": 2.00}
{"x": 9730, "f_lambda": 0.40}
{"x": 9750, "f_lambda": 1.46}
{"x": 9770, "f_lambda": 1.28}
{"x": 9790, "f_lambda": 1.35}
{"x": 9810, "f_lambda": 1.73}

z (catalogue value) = 1.24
